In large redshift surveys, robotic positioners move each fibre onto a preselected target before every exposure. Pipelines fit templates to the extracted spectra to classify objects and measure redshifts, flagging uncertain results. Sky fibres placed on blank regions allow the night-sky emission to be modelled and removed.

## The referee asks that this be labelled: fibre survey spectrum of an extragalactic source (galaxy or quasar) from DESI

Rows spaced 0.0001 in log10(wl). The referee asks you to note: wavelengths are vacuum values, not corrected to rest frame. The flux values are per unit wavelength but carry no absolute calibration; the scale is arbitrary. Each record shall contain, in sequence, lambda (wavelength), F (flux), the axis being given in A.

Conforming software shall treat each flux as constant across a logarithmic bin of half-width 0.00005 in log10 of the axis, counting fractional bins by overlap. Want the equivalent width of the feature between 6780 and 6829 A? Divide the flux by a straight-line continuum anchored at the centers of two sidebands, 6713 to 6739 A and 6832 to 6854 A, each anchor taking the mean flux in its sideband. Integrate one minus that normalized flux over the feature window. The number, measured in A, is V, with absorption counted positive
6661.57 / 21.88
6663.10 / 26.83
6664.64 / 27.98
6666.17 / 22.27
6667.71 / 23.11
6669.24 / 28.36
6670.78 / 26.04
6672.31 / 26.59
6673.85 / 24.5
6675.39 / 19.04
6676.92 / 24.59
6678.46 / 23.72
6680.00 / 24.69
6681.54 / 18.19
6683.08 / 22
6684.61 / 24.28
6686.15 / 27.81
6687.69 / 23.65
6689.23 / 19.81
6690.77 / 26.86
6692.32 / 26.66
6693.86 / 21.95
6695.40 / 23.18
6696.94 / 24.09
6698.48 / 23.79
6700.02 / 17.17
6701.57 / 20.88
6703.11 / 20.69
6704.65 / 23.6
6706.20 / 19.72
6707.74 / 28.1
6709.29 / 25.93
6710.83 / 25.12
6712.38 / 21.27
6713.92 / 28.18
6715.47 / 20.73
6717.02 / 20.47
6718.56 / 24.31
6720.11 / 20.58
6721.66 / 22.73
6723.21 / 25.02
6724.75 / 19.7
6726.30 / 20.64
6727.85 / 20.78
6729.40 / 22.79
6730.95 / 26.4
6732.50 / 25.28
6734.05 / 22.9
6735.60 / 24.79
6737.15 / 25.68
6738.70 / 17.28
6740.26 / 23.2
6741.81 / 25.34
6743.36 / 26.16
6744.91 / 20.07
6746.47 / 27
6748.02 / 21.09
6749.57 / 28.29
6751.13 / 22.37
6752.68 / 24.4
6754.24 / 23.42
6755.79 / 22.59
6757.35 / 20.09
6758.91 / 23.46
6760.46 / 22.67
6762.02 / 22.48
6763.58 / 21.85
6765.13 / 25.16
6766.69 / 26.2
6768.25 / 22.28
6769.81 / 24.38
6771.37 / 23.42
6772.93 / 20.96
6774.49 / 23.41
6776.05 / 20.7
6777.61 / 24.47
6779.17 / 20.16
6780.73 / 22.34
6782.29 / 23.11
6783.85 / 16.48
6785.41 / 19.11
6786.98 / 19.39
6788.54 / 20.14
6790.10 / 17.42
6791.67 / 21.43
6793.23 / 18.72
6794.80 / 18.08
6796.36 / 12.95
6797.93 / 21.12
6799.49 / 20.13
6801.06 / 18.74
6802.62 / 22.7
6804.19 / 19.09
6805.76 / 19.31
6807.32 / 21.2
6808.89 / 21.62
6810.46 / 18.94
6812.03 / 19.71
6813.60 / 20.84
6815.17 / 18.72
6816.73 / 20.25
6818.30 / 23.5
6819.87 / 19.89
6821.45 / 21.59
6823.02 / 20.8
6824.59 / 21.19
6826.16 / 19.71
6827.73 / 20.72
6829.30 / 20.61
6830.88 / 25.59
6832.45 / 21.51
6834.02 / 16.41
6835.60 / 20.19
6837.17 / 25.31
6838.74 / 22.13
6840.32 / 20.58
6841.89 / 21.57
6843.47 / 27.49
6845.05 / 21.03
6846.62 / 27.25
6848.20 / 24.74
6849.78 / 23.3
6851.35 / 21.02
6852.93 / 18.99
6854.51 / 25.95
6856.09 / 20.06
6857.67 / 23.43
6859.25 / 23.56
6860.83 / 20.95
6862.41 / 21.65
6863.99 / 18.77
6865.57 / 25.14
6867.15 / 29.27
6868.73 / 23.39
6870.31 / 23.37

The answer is 5.5 A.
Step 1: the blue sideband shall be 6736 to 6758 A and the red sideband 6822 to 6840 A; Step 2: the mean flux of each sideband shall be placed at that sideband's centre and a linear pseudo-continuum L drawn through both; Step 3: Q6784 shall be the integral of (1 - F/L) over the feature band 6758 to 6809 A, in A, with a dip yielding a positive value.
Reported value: 3.3 A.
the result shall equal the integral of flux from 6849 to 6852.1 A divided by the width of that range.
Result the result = 22.2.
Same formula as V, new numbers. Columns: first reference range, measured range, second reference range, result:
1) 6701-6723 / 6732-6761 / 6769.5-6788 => -1.6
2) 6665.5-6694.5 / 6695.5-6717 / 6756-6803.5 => 0.2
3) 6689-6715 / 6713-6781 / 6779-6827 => -3.9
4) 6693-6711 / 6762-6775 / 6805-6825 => -1.2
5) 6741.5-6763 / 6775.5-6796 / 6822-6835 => 2.2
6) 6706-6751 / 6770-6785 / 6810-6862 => 0.6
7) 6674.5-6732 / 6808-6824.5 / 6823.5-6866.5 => 1.3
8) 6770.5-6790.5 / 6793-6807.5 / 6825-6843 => 1.4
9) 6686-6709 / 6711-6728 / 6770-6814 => 0.1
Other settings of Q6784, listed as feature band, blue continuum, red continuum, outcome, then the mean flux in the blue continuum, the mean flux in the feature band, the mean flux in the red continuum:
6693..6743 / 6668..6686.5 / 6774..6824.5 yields -0.4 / 24.1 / 22.9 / 20.2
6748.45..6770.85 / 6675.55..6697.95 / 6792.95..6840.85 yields -1.8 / 23.6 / 23.5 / 20.4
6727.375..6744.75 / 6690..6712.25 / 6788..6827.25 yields -1.1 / 23.3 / 23.6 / 19.9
